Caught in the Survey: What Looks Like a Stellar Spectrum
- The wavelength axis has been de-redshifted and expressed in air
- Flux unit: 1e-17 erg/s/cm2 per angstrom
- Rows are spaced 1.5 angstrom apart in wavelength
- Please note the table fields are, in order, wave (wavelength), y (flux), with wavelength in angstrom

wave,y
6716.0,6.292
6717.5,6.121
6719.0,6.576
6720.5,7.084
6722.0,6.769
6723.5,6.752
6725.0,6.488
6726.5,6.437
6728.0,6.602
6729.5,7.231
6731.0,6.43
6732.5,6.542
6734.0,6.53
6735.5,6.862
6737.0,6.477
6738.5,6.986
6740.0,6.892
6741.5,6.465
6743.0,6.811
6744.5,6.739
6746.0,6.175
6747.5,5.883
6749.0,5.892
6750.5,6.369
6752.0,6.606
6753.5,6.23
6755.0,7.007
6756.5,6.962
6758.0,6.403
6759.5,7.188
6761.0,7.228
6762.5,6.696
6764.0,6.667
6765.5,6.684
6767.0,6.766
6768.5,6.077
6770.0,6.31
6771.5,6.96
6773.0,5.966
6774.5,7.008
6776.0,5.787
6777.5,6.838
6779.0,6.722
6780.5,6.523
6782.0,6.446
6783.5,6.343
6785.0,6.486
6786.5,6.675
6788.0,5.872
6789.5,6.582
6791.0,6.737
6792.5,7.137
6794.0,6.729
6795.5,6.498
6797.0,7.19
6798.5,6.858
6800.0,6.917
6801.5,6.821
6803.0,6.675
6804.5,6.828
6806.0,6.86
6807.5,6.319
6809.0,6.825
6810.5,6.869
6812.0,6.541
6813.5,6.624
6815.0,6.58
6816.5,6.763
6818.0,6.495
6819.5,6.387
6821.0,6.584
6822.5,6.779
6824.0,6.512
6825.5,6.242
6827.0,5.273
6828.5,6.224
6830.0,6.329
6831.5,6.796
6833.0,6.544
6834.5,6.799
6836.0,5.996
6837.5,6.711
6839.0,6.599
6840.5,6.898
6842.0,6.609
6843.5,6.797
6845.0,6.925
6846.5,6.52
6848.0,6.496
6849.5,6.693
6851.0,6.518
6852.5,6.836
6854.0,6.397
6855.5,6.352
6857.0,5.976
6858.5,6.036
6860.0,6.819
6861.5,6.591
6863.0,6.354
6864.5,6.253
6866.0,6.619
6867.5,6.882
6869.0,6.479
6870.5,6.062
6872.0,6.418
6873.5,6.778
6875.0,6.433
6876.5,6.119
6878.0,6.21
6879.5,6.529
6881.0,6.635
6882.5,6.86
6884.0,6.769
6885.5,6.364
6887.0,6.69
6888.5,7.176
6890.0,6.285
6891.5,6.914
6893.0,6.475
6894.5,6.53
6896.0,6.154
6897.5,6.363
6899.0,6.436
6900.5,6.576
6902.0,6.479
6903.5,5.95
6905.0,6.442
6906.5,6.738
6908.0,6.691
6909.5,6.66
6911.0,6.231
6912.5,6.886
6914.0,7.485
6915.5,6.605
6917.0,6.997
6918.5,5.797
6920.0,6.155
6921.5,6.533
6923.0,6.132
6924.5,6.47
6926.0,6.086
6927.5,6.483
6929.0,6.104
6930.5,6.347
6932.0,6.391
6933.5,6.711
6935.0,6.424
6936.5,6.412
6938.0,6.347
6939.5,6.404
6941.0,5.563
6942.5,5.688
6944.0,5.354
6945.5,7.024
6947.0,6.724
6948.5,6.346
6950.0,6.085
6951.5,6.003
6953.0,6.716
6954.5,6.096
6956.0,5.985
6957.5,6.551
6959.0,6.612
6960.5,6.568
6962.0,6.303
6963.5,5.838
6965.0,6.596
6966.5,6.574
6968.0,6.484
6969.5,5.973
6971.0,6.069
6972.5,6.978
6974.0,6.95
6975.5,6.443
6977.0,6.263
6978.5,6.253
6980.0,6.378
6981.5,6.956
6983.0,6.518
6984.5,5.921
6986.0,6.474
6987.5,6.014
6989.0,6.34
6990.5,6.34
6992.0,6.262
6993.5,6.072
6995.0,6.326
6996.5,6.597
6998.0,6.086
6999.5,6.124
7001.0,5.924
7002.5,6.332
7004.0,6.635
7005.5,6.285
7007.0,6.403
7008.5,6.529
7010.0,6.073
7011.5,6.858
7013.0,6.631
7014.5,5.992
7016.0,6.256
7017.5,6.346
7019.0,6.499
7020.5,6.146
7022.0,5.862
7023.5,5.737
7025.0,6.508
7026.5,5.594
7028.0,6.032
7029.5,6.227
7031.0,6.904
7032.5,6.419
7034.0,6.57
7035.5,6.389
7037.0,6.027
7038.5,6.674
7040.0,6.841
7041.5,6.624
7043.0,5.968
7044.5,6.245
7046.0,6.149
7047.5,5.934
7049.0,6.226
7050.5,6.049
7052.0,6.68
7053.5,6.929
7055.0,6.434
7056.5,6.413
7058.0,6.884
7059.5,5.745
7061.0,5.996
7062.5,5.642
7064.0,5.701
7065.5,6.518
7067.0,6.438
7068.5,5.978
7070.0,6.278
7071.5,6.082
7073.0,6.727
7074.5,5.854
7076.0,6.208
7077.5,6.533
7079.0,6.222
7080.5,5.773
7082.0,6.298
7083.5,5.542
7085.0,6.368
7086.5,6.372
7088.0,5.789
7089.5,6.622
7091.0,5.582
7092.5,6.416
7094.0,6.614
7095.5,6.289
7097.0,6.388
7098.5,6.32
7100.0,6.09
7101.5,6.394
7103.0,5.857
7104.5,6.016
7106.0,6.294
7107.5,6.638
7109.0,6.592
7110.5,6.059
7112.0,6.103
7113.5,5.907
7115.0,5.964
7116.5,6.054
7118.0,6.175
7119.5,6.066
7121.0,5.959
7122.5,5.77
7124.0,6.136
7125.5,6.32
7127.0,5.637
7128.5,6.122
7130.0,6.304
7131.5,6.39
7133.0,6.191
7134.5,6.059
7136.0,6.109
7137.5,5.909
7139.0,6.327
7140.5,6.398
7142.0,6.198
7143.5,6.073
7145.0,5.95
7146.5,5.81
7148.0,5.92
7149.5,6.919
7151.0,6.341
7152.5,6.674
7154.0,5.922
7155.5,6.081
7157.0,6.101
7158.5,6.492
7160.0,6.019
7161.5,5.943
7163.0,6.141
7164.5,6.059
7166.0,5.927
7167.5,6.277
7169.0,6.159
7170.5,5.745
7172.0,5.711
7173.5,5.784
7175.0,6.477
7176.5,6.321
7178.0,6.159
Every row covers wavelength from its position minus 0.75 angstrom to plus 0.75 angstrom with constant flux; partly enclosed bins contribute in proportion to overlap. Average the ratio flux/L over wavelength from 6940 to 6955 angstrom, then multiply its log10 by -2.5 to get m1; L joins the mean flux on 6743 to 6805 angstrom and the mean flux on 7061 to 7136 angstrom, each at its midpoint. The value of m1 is 0.03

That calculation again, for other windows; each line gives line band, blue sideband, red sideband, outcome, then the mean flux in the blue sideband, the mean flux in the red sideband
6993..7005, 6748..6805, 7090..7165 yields 0.01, 6.62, 6.16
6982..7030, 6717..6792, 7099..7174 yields 0.00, 6.58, 6.12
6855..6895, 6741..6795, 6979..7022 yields -0.01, 6.55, 6.32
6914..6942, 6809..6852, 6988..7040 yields 0.01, 6.55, 6.3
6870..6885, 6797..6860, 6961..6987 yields 0.00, 6.57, 6.41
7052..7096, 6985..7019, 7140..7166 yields 0.00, 6.31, 6.17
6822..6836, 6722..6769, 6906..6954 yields 0.03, 6.62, 6.39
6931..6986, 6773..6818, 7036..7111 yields 0.01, 6.64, 6.25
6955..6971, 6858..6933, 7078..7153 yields 0.01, 6.49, 6.17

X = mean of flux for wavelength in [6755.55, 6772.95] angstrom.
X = 6.69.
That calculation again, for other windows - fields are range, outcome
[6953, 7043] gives 6.34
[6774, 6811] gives 6.66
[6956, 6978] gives 6.43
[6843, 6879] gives 6.48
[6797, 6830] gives 6.58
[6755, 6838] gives 6.6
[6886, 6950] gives 6.43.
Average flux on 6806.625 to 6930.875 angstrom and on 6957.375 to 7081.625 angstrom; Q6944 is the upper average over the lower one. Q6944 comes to 1.0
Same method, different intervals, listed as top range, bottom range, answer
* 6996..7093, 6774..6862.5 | 0.95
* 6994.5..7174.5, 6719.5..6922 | 0.94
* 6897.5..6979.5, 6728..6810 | 0.96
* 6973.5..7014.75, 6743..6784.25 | 0.97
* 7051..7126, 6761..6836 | 0.94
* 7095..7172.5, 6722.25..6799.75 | 0.93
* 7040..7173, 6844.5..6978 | 0.96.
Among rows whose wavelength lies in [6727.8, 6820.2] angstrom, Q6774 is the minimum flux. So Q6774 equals 5.787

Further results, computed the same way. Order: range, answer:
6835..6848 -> 5.996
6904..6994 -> 5.354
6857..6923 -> 5.797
